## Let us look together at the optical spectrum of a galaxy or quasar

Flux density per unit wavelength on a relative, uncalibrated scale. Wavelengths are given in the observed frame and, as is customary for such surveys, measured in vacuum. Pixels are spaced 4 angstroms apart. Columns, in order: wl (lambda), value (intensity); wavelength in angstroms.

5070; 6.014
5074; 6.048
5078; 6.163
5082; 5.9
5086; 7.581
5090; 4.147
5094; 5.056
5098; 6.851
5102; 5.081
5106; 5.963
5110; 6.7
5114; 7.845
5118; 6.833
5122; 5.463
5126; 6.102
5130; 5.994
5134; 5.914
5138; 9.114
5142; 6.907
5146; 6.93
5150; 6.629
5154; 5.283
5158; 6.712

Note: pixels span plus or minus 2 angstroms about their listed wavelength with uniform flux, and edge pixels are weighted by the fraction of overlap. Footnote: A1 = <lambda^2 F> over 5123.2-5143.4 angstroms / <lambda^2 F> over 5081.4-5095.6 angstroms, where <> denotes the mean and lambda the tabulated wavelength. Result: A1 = 1.21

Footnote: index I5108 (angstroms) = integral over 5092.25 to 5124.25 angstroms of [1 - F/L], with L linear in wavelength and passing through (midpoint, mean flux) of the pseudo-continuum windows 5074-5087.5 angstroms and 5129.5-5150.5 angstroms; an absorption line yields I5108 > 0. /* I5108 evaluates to 2.2 angstroms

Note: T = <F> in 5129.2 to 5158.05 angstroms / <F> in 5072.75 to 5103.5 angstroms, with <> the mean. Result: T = 1.1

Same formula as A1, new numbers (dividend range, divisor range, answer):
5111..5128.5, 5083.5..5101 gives 1.13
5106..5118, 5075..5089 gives 1.11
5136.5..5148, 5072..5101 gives 1.31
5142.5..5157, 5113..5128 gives 1.00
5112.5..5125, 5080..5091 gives 1.11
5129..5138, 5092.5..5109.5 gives 1.15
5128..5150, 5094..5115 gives 1.12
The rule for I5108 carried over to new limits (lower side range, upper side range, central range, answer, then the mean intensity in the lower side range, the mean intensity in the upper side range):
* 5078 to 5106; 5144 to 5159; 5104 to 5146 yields -3.93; 5.81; 6.37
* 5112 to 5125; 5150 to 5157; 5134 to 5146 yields -2.53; 6.67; 5.87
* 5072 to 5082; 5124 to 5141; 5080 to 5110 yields 2.10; 6.06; 6.79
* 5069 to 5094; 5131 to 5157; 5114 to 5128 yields 0.13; 5.9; 6.76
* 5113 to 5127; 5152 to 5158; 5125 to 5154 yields -3.04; 6.5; 5.76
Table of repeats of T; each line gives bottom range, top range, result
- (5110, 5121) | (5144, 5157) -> 0.90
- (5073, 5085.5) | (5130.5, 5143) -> 1.16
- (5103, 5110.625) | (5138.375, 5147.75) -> 1.20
